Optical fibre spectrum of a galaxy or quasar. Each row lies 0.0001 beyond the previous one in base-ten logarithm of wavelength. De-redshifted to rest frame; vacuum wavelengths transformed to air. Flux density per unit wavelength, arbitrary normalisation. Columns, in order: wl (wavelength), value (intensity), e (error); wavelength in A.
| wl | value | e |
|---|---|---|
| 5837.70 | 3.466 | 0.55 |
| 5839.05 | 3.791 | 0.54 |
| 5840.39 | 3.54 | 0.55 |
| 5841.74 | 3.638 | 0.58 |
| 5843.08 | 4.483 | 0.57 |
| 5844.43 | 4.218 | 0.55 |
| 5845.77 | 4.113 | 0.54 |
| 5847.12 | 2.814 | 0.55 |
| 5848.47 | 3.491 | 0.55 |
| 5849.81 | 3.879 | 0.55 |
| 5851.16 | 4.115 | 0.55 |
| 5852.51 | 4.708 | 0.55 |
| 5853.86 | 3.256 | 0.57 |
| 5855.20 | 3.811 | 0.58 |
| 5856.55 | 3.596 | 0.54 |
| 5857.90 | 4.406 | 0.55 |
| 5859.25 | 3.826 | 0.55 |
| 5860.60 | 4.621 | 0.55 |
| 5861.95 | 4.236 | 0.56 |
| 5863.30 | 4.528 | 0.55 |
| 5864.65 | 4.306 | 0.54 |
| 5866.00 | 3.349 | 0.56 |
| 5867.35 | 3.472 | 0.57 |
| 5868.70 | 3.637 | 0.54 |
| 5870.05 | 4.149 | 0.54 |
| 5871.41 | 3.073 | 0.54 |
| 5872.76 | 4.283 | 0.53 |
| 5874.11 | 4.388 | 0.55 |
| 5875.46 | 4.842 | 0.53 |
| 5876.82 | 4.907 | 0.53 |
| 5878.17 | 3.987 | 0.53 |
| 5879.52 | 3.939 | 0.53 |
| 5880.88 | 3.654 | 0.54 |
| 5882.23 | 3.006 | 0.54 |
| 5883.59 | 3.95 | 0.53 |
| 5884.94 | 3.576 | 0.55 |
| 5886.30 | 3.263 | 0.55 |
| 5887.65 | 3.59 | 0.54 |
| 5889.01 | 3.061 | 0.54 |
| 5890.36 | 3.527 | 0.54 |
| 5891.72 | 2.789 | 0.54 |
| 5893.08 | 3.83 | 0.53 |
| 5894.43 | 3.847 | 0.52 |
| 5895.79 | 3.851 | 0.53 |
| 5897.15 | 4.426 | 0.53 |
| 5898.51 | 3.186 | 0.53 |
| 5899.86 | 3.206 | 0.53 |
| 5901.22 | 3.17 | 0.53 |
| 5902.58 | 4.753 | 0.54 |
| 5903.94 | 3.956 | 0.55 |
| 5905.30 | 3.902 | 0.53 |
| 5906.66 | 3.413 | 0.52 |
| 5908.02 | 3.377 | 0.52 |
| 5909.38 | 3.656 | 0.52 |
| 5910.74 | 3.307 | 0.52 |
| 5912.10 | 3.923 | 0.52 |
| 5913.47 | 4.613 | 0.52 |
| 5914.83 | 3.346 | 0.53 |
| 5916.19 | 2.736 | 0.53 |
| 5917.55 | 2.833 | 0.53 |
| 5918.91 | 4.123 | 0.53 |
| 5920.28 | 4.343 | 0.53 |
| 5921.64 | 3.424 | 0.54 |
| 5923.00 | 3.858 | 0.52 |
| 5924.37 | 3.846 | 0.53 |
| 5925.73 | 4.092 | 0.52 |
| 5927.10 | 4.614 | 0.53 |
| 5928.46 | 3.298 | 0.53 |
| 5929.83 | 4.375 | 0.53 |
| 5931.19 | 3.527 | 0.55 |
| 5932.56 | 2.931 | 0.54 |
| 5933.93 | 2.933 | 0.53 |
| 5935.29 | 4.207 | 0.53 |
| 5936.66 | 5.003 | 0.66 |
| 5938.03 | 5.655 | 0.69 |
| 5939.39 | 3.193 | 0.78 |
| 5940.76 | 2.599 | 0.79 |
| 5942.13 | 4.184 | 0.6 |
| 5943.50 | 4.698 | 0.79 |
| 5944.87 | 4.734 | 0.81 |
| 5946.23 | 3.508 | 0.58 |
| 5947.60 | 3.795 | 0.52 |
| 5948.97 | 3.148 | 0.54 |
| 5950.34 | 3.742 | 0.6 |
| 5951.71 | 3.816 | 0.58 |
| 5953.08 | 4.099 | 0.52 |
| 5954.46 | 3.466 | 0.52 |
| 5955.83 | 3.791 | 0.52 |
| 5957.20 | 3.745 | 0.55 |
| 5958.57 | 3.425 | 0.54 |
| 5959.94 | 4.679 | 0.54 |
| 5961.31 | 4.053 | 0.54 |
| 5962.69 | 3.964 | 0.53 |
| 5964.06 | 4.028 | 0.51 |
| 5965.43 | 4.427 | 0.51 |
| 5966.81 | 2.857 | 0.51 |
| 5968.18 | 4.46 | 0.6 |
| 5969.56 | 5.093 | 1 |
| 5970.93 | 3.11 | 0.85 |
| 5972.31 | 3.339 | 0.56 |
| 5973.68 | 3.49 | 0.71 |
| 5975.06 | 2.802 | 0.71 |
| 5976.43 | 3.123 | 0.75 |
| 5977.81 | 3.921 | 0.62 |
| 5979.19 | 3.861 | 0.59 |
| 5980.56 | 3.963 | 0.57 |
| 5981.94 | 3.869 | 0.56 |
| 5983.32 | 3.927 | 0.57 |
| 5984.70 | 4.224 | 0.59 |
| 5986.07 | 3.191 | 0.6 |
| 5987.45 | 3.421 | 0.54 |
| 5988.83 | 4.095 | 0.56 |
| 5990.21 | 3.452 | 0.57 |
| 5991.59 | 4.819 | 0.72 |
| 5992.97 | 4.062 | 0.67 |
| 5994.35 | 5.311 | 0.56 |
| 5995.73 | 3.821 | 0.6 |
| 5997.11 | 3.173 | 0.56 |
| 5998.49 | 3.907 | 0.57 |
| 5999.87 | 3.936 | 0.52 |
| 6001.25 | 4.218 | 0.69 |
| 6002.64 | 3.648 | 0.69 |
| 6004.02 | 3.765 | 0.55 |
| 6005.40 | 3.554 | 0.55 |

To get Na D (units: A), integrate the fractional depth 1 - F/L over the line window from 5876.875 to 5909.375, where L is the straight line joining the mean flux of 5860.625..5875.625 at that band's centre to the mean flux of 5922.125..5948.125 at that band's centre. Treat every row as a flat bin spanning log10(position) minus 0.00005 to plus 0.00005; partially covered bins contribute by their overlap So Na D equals 2.8 A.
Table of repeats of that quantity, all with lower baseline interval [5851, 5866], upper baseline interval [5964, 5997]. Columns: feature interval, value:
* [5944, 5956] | 0.32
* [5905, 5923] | 1.64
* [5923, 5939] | -0.30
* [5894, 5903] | 0.60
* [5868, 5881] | -0.14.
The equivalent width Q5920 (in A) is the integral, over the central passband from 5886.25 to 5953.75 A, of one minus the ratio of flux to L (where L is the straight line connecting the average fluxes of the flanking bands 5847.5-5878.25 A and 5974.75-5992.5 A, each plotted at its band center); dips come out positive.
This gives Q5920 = 2.6 A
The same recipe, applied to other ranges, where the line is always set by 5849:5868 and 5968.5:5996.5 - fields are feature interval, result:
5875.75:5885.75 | 0.2 A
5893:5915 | 1.1 A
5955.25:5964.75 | -0.2 A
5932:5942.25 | 0.2 A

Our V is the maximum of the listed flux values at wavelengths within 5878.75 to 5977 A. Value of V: 5.655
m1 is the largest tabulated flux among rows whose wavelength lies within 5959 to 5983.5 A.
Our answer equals 5.093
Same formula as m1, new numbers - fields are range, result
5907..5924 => 4.613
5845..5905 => 4.907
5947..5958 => 4.099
